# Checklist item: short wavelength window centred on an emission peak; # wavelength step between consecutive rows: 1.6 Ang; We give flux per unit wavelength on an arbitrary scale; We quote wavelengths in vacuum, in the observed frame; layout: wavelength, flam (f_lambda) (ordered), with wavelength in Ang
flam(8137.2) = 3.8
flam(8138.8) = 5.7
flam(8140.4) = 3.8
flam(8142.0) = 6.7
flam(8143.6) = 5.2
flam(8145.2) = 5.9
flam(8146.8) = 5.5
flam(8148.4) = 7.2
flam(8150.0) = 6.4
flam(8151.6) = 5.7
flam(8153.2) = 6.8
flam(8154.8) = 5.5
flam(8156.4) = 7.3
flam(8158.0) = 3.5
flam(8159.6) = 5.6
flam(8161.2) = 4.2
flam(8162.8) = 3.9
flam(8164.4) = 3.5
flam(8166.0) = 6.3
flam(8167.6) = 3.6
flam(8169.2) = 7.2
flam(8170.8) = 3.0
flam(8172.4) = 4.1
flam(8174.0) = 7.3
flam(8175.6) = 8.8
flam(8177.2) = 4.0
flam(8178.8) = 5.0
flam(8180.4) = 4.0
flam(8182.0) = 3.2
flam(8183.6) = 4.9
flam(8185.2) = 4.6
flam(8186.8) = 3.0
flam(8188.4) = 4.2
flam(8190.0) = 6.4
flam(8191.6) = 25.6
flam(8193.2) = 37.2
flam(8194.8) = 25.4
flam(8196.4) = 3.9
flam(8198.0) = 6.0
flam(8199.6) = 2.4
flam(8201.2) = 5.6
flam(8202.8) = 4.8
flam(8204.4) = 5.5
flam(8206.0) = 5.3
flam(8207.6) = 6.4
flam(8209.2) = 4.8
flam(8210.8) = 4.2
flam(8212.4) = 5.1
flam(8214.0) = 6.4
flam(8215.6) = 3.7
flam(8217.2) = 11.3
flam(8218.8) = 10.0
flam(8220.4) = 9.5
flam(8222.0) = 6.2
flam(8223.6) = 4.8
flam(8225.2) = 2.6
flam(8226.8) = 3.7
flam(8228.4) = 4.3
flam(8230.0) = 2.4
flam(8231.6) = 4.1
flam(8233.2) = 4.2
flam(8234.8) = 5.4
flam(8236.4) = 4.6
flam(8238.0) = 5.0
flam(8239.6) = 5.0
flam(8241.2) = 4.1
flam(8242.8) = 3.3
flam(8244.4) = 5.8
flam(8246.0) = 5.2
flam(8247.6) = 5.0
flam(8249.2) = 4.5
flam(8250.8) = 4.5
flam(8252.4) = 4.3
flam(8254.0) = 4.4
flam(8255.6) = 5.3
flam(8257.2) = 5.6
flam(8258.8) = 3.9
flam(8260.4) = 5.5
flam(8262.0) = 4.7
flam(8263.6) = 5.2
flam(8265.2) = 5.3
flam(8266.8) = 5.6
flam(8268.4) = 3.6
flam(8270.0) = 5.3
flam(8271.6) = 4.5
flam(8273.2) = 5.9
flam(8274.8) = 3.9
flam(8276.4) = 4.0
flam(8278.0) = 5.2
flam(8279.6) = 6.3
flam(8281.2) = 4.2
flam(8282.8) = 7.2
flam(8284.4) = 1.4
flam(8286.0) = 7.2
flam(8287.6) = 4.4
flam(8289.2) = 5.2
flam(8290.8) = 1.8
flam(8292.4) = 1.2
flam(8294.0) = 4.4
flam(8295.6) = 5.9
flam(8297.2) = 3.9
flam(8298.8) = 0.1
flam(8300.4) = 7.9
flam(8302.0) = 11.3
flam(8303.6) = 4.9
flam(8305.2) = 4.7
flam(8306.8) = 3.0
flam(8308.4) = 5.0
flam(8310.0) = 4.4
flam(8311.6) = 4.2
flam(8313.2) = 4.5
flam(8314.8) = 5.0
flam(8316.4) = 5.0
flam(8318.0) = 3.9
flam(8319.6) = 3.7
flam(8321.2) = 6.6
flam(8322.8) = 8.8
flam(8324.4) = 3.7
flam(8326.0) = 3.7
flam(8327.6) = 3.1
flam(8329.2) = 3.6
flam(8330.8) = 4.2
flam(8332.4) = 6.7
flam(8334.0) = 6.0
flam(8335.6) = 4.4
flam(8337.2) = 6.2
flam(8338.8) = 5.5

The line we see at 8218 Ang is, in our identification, [N II]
